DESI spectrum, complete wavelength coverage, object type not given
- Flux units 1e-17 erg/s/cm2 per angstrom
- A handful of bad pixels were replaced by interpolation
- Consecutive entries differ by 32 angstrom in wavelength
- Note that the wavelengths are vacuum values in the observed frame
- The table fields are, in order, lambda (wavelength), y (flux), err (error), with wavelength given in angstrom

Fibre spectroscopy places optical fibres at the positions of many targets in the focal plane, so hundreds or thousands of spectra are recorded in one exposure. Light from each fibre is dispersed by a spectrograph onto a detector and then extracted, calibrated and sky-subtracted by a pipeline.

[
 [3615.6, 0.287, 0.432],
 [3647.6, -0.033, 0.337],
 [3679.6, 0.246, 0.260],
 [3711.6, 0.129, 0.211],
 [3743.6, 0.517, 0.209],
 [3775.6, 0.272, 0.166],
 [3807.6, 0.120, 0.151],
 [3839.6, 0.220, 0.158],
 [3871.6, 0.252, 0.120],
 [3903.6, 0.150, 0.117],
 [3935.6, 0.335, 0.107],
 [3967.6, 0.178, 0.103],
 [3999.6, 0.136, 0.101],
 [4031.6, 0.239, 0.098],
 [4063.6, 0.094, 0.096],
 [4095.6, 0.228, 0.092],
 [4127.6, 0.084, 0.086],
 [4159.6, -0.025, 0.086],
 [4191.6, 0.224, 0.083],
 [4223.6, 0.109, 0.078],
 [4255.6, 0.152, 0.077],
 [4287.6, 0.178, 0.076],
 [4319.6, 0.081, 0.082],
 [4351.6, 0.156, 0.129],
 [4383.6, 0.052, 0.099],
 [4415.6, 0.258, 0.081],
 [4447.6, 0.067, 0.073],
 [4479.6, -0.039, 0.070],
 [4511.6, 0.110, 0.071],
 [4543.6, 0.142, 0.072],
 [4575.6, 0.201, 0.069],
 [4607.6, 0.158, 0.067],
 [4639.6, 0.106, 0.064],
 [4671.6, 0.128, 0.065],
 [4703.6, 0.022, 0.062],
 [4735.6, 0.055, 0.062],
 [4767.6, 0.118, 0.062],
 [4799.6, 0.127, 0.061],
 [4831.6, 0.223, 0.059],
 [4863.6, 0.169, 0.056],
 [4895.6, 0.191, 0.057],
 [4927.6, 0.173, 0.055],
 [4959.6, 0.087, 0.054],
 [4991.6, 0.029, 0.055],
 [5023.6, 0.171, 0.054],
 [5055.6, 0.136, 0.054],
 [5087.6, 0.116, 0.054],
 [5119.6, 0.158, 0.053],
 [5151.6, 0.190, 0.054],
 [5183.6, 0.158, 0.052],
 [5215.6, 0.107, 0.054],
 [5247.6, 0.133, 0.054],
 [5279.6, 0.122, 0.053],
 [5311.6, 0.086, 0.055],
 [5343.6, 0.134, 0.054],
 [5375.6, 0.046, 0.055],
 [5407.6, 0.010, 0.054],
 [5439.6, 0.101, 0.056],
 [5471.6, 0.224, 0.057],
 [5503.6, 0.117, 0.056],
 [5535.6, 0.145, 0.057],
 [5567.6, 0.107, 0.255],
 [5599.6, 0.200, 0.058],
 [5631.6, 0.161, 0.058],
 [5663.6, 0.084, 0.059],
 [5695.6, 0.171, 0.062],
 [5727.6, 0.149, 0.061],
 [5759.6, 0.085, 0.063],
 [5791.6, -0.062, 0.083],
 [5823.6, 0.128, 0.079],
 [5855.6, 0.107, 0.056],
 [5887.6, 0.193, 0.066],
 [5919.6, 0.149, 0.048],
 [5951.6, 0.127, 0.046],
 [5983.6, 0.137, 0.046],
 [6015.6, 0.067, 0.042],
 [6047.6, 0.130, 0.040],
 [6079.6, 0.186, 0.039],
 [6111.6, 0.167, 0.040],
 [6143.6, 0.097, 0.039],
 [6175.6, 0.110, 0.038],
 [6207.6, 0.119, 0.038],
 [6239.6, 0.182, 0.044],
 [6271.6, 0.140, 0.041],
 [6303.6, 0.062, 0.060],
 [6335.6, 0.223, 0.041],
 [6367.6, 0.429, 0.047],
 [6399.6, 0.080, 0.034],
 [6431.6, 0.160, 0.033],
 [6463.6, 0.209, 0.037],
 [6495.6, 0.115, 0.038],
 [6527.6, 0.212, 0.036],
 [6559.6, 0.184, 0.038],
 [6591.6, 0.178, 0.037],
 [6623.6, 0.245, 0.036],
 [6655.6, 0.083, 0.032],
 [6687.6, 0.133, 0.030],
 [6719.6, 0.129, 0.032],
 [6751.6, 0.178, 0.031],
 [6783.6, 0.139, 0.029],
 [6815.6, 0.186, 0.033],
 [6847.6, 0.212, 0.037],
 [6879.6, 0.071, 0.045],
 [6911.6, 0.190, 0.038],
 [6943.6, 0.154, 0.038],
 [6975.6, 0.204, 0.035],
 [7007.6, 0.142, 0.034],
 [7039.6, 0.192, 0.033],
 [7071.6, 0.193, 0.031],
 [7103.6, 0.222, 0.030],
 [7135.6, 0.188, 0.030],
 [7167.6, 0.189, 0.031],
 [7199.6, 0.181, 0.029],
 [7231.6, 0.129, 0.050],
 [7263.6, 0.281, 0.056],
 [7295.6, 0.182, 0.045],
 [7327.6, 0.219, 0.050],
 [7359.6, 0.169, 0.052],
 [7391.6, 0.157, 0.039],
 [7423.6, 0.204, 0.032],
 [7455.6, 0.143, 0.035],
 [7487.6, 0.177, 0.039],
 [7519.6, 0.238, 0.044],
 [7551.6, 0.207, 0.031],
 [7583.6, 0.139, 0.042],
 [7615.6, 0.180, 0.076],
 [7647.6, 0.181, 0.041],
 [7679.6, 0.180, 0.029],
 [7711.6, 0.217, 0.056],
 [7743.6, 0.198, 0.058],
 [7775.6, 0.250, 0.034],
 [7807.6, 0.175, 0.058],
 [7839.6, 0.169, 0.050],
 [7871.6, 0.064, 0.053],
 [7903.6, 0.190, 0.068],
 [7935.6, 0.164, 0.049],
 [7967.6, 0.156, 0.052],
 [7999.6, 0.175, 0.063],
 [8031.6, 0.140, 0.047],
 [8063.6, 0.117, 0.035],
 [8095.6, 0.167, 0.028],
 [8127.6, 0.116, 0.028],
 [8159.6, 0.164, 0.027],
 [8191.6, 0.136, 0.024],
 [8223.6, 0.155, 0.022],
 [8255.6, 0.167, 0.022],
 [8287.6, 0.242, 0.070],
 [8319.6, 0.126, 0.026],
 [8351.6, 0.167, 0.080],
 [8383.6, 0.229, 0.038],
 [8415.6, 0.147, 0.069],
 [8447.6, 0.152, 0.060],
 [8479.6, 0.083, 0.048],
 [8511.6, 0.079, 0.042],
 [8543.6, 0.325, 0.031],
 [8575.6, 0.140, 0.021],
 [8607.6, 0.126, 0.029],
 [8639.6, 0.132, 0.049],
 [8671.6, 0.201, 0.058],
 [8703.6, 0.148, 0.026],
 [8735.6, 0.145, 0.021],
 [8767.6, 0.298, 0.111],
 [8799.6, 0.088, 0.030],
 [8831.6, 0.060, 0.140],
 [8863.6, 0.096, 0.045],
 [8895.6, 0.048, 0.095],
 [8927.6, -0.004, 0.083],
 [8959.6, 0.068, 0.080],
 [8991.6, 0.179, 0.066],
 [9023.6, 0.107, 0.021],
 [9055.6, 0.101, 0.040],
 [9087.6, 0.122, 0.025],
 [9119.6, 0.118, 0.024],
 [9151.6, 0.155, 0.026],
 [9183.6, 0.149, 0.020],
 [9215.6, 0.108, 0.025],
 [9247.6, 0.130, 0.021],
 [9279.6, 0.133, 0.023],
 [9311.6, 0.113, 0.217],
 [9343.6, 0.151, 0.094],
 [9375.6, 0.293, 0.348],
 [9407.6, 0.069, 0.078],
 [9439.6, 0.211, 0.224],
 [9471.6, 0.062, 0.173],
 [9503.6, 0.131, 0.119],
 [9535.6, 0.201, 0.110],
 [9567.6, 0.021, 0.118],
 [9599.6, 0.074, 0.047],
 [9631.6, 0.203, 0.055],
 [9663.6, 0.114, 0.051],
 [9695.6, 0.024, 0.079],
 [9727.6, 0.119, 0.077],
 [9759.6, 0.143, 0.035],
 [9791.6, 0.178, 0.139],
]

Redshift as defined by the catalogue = 0.704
